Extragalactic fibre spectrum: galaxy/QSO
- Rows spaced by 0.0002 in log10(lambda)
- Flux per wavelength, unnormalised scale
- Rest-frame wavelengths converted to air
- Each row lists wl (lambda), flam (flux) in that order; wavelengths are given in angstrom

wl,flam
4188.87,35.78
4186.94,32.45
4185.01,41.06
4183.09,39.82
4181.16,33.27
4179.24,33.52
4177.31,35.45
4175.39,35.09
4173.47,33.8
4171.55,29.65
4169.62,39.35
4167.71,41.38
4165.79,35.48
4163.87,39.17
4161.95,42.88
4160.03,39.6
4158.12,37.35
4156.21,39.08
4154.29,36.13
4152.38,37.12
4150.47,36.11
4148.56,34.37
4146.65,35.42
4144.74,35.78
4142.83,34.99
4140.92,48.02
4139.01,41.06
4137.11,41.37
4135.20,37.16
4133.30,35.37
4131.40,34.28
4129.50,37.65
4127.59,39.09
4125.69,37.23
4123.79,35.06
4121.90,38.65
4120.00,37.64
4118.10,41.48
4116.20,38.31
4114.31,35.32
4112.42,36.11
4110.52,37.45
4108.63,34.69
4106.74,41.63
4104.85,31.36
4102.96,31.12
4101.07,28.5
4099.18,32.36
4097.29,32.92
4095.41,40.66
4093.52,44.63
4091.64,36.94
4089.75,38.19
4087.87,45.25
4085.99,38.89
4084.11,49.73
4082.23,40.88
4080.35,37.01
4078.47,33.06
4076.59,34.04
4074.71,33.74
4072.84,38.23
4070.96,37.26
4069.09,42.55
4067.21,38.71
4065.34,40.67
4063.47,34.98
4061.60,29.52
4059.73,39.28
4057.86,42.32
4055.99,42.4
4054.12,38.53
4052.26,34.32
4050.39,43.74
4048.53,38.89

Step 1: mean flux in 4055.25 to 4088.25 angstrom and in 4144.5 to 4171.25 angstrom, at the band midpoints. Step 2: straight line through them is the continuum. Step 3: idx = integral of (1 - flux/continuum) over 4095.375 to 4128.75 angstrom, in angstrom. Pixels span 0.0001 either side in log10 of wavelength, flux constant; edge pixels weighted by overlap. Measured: 1.94 angstrom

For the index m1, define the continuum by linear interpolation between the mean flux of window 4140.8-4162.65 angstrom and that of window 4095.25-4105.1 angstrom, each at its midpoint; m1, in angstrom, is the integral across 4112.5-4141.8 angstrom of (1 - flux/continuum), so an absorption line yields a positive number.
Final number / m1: -2.8 angstrom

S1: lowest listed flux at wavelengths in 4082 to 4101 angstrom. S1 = 32.36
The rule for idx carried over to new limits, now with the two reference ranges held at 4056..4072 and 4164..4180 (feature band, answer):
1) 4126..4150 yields -0.8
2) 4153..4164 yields -0.9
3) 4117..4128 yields -0.4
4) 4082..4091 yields -1.1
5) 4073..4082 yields 0.7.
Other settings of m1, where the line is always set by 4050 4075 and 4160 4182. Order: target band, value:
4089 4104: 0.8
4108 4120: 0.0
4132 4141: -0.6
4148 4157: 0.0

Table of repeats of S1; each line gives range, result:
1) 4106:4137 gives 34.28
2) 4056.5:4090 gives 29.52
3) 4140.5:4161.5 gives 34.37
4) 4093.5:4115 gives 28.5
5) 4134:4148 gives 34.99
